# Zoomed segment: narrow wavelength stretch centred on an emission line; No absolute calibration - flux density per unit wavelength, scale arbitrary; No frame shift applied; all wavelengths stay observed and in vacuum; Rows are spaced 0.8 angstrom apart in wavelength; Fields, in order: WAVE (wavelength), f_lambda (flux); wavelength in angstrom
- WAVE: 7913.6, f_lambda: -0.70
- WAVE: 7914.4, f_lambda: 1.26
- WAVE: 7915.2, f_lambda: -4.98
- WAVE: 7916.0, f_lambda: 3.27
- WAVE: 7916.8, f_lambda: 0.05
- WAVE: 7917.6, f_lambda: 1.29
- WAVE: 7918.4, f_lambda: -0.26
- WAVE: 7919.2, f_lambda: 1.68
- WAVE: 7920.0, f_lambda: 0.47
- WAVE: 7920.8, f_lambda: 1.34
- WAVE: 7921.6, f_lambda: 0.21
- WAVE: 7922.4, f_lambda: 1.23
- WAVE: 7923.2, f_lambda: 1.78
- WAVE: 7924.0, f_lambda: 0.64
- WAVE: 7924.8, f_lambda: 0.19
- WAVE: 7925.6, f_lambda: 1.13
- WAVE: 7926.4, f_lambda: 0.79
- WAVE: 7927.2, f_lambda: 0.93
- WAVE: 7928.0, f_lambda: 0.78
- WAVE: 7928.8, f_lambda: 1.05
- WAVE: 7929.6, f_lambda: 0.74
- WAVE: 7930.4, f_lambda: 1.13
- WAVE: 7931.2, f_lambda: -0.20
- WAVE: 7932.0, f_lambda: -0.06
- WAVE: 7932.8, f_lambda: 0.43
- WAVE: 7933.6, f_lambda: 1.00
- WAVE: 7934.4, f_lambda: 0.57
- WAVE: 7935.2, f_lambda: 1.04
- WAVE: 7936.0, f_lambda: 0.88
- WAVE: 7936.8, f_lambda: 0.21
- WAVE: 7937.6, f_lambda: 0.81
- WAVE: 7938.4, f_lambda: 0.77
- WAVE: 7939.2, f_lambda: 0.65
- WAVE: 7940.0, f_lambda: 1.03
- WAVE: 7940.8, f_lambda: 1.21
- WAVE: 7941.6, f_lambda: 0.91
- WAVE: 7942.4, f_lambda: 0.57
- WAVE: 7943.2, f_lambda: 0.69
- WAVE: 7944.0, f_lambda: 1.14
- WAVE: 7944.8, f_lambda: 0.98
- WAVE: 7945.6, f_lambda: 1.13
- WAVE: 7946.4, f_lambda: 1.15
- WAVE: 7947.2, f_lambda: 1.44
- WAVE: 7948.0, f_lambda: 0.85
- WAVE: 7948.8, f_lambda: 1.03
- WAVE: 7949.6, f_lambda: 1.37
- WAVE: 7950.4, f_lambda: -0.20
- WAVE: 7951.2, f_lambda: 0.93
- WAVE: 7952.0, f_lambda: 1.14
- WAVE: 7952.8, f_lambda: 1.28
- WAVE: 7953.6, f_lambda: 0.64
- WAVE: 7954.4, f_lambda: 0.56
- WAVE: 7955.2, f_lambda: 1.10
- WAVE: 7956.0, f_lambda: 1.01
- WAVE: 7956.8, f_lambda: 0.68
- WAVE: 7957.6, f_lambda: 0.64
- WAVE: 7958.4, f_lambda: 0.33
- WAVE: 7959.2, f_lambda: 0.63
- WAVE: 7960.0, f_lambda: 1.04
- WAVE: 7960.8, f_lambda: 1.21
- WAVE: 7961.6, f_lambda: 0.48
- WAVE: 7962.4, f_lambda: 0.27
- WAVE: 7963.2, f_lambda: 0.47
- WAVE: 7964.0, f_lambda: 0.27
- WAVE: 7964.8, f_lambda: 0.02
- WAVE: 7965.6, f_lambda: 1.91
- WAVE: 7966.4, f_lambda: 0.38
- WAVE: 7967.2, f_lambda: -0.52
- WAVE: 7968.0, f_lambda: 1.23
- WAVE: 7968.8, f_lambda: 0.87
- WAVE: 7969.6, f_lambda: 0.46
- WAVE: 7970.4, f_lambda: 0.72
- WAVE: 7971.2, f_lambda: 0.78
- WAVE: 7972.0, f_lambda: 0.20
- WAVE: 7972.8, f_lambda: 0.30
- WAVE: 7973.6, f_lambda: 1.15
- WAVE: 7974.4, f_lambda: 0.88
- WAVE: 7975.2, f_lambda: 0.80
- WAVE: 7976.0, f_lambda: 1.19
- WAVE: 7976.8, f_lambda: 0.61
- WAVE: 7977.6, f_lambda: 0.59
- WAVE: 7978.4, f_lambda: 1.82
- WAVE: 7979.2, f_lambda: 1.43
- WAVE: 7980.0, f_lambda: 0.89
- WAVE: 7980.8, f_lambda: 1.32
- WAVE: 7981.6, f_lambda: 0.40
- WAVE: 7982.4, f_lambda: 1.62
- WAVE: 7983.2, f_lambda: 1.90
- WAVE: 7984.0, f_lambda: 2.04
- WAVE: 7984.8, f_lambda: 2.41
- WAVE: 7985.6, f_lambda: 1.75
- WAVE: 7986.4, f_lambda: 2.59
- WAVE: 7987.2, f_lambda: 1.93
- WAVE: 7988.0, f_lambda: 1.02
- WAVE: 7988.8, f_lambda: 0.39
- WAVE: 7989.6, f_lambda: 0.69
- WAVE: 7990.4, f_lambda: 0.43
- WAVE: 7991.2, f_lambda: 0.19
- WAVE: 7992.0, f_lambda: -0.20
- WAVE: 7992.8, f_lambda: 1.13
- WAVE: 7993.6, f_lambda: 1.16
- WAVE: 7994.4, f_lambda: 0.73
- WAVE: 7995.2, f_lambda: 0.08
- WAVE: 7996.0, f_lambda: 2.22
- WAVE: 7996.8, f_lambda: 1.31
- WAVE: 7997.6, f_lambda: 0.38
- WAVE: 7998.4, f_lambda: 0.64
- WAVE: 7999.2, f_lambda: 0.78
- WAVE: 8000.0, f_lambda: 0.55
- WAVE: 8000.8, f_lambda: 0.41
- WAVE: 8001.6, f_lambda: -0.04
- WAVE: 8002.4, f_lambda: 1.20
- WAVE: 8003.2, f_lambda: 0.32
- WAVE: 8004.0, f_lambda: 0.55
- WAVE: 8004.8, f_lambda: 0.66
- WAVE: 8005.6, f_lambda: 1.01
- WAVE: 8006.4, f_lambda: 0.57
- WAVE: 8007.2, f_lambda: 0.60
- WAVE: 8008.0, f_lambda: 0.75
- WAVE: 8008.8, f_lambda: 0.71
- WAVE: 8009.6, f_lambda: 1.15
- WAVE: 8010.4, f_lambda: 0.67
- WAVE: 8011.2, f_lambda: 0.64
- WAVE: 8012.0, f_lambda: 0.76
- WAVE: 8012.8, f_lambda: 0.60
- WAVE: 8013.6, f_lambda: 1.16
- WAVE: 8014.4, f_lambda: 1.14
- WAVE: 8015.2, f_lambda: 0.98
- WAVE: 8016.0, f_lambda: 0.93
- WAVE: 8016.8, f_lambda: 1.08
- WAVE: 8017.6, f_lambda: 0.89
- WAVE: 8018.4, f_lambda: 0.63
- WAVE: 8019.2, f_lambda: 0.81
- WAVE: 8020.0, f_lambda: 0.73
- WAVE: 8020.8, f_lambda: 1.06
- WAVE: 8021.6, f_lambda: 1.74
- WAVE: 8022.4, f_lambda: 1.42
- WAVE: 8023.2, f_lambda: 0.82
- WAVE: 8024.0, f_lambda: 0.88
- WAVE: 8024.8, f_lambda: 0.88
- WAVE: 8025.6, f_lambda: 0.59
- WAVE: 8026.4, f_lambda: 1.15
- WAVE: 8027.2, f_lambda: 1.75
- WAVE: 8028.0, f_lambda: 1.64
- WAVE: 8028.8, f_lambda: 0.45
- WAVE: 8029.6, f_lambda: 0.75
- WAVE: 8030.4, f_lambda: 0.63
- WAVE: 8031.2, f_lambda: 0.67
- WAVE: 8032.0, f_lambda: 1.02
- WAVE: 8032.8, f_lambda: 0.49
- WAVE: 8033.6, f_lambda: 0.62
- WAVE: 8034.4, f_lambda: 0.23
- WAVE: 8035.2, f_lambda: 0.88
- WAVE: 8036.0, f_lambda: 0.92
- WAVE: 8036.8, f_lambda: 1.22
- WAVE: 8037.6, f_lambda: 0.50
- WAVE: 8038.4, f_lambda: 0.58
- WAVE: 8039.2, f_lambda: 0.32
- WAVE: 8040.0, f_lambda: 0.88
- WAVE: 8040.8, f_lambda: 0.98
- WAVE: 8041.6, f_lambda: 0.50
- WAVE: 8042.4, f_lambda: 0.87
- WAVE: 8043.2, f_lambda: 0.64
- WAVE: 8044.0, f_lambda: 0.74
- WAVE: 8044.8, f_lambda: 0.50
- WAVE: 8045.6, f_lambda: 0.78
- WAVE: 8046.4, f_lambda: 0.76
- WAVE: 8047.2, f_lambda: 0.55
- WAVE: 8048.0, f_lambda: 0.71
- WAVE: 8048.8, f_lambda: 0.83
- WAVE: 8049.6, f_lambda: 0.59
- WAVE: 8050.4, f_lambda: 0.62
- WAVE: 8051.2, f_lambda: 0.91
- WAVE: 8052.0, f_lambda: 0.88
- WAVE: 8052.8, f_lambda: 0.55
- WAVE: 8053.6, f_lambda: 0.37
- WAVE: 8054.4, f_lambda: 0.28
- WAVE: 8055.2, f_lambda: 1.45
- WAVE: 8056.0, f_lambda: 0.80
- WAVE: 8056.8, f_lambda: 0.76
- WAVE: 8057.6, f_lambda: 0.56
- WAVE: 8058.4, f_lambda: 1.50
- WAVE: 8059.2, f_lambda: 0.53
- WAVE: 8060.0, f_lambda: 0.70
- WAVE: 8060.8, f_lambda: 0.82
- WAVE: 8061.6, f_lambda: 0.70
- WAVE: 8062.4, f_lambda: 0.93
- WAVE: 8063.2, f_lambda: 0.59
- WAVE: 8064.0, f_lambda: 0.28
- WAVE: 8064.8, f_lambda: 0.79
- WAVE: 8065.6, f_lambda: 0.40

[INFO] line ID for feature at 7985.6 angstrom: H-gamma 4340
